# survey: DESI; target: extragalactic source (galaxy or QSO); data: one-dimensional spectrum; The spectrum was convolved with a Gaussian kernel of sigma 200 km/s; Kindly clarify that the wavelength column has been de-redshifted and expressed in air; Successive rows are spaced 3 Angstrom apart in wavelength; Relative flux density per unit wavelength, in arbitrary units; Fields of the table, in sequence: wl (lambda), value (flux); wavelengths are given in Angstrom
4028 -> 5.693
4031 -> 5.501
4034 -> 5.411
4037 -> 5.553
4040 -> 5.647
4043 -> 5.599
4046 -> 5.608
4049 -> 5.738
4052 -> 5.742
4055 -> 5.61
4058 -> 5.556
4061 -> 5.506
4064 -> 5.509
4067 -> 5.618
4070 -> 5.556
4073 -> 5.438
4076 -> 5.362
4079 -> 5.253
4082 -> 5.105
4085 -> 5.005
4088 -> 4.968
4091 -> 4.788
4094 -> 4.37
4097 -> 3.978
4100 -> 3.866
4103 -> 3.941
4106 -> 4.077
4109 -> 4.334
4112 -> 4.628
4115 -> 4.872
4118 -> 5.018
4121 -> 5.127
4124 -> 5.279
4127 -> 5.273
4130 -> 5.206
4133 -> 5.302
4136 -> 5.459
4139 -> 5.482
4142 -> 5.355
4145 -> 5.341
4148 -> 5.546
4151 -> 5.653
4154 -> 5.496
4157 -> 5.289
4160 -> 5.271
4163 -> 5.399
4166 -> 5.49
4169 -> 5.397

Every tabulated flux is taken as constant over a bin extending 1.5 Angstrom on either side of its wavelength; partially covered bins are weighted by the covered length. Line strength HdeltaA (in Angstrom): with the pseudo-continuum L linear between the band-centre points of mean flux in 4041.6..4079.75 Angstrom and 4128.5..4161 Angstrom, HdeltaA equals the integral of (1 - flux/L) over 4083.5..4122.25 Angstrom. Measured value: 6.7 Angstrom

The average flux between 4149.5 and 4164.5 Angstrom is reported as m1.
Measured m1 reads 5.42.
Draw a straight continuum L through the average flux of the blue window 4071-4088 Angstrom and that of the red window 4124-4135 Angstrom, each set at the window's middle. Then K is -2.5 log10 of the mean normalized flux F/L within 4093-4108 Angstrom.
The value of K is 0.281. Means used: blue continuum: 5.22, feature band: 4.05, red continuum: 5.27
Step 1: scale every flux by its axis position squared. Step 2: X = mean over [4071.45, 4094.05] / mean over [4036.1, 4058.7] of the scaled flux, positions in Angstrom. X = 0.92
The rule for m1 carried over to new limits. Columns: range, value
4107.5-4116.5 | 4.61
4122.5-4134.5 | 5.26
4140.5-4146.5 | 5.35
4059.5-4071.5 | 5.55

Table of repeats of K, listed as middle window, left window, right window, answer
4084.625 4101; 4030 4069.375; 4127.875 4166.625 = 0.22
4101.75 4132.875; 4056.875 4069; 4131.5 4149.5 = 0.14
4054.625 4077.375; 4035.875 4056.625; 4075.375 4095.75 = -0.04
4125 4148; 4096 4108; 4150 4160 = -0.09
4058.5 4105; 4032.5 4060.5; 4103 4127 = 0.05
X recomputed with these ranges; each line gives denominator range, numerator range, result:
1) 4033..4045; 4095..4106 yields 0.74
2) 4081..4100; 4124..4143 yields 1.18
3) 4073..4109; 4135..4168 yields 1.21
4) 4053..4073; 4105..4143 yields 0.94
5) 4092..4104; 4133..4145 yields 1.35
